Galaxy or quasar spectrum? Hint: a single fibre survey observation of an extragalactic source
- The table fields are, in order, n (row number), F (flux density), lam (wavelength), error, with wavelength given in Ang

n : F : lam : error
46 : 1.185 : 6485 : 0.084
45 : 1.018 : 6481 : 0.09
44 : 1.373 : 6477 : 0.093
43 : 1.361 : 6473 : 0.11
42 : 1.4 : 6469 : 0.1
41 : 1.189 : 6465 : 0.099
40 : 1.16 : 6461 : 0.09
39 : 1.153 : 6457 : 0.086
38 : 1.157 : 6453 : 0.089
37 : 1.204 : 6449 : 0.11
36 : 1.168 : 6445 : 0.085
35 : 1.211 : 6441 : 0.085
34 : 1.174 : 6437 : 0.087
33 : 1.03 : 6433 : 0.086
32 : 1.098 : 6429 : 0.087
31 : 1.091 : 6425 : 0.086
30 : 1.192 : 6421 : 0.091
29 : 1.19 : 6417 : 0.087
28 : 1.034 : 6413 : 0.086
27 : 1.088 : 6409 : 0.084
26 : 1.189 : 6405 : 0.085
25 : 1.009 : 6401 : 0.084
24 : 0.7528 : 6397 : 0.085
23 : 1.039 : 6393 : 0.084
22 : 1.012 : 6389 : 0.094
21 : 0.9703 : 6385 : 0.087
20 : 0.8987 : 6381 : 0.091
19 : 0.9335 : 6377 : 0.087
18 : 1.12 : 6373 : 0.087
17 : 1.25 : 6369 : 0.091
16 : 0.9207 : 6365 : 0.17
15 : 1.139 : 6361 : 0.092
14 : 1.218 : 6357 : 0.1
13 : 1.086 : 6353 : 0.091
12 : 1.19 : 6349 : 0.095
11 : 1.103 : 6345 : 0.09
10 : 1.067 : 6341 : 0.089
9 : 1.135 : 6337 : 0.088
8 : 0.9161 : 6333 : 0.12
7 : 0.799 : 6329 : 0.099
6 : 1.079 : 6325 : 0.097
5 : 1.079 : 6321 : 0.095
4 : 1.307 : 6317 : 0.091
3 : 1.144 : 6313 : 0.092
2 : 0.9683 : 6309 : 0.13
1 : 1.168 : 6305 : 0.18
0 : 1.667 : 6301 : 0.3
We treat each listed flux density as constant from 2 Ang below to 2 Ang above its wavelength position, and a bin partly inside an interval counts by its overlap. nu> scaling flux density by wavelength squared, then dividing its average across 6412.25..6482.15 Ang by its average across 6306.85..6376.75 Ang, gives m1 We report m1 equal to 1.1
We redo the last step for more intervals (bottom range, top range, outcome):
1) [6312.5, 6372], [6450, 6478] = 1.19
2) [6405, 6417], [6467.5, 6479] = 1.27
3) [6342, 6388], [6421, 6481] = 1.14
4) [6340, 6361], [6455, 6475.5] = 1.15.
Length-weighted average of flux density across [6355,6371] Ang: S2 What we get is 1.13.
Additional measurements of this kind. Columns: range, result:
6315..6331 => 1.07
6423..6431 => 1.09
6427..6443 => 1.13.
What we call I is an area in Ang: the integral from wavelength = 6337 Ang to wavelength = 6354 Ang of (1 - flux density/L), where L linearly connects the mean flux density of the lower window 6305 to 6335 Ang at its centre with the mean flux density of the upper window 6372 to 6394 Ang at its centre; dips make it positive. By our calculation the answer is -1.5 Ang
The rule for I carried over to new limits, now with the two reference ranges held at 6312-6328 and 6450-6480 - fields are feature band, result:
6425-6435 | 1.2 Ang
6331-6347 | 1.3 Ang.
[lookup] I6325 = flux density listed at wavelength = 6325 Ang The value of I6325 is 1.079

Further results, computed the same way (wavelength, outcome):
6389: 1.012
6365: 0.9207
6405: 1.189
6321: 1.079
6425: 1.091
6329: 0.799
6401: 1.009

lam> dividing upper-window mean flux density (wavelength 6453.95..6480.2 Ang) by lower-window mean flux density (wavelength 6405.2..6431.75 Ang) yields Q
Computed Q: 1.12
